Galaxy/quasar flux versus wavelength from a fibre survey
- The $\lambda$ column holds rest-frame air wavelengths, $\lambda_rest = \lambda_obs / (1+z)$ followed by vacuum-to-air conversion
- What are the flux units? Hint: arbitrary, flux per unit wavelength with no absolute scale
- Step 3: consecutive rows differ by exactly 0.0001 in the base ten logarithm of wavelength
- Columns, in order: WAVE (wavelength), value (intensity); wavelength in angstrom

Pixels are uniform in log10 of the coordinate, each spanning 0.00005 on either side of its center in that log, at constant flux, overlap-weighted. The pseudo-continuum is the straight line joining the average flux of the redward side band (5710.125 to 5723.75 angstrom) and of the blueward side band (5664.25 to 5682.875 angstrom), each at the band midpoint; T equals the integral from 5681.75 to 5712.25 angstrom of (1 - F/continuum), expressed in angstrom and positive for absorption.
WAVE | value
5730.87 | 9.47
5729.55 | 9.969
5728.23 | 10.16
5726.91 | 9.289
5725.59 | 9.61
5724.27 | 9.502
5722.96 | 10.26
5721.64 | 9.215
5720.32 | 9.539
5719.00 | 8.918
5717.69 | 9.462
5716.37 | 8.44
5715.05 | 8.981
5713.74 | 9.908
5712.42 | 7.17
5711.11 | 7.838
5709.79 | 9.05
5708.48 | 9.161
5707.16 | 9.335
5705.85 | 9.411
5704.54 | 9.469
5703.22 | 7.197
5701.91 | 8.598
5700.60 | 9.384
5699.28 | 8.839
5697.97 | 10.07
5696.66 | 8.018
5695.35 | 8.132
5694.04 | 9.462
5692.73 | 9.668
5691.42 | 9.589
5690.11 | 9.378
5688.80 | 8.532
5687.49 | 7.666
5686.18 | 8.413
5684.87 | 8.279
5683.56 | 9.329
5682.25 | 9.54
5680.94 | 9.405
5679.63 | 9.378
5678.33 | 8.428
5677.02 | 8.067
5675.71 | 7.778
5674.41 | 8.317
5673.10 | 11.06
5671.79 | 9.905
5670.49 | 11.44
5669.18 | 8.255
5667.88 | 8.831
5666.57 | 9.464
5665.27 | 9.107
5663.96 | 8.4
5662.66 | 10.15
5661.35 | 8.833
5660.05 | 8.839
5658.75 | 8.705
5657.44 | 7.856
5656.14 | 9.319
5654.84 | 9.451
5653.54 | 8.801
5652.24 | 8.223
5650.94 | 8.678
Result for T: 0.8 angstrom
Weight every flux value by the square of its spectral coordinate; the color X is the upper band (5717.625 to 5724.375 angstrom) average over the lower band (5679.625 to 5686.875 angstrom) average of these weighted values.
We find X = 1.07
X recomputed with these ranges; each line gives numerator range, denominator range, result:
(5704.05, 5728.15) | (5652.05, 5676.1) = 1.02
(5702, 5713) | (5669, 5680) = 0.94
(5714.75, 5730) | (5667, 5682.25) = 1.05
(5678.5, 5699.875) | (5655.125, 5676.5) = 0.99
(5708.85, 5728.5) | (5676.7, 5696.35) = 1.04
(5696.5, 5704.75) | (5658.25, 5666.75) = 0.98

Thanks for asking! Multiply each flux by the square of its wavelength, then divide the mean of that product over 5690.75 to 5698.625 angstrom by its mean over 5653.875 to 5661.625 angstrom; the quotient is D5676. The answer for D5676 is 1.1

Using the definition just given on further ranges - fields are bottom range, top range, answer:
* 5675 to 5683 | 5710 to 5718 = 0.99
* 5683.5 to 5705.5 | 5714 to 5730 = 1.08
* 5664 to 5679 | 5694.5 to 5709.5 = 0.99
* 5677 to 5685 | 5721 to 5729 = 1.09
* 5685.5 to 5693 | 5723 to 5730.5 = 1.12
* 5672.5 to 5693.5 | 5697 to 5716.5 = 1.00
